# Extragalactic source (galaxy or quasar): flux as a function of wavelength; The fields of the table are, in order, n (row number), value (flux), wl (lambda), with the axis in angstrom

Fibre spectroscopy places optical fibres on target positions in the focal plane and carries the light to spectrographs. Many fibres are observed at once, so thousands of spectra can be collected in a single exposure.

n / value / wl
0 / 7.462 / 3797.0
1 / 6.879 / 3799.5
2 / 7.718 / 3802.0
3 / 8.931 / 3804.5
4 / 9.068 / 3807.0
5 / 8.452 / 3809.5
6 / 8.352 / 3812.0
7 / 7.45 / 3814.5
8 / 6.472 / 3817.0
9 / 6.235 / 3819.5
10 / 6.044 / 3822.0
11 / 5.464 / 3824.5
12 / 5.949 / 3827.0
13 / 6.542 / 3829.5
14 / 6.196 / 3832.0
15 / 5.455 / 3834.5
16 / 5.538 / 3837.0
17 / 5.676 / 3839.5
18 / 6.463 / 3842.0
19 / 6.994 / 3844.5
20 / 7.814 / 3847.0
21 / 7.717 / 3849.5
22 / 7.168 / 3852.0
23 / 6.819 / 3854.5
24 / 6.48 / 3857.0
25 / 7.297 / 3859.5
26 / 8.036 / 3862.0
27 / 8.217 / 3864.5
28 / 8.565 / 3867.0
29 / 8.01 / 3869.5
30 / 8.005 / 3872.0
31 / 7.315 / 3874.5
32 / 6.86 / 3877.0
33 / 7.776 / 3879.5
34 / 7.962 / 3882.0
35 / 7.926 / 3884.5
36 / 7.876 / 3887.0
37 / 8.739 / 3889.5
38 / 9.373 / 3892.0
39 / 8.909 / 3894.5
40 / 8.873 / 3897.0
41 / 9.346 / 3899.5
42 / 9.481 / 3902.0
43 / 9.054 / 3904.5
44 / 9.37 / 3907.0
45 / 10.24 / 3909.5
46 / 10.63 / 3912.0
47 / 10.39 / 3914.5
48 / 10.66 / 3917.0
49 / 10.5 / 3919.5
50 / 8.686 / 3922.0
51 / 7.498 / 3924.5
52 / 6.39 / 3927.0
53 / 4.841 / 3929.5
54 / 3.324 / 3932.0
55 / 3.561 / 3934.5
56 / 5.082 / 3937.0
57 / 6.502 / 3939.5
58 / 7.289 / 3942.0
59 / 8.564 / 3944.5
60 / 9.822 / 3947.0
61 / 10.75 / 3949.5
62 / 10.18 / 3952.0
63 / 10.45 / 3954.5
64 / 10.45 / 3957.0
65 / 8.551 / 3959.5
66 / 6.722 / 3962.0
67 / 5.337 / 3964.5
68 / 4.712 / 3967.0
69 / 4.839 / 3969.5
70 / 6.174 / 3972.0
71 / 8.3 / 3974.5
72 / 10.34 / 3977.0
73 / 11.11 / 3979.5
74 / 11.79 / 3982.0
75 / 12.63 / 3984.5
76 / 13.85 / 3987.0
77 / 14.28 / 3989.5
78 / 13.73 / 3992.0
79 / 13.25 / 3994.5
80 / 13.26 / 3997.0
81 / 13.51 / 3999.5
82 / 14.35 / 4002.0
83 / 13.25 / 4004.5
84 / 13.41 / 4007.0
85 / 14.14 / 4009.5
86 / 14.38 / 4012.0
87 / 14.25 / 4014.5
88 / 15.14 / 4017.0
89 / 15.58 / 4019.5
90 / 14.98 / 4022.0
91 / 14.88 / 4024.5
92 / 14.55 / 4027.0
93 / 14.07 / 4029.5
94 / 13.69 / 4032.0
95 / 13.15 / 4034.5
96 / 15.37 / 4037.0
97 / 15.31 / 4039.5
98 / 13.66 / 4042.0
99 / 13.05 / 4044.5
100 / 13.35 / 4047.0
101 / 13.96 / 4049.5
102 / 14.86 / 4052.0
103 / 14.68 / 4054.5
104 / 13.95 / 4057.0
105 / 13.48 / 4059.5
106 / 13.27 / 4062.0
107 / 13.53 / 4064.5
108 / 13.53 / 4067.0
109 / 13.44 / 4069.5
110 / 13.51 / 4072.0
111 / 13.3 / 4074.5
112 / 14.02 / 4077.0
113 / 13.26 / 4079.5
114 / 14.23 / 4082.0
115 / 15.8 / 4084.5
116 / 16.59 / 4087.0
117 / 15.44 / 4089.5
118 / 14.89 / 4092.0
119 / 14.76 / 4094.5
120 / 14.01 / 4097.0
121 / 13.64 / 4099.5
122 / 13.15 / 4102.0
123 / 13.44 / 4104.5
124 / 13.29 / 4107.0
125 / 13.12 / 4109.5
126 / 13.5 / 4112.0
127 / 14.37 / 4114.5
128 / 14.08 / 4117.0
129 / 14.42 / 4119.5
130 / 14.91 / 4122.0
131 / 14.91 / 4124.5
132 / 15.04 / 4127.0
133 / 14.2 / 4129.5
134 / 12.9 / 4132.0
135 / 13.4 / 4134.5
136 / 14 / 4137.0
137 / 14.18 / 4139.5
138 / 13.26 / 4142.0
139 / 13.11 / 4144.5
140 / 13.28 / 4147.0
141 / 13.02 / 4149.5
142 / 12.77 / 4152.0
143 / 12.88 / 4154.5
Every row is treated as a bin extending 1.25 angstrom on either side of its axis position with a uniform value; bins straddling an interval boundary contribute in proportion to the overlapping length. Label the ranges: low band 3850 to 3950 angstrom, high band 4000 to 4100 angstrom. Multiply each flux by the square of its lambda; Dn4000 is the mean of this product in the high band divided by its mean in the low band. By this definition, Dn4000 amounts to 1.9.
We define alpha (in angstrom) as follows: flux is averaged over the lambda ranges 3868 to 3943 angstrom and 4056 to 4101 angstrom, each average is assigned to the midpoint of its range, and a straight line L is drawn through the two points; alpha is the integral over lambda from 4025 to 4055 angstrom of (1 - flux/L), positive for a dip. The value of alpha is -3.2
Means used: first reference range 8.02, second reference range 14.1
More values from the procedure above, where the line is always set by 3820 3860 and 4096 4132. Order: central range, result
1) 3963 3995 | 1.3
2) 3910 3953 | 4.7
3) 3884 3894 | -1.0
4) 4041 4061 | -2.7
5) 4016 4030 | -4.2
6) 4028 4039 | -2.2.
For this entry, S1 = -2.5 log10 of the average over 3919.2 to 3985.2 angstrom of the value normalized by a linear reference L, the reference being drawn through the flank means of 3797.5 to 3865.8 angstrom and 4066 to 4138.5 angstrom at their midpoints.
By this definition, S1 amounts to 0.28 mag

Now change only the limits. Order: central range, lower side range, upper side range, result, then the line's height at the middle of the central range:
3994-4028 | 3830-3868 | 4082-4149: -0.25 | 11.3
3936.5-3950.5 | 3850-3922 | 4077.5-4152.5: 0.22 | 9.94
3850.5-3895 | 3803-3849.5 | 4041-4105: 0.05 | 8.22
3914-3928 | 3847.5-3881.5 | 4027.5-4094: 0.05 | 9.46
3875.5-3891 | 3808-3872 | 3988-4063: 0.10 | 8.63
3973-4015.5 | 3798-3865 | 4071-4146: -0.15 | 11.2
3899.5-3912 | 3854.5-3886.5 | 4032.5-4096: -0.09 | 8.86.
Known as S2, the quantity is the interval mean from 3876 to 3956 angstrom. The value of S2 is 8.35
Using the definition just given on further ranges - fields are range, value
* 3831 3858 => 6.58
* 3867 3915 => 8.71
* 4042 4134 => 14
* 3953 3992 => 9.45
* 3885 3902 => 8.86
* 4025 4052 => 14.1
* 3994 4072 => 14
